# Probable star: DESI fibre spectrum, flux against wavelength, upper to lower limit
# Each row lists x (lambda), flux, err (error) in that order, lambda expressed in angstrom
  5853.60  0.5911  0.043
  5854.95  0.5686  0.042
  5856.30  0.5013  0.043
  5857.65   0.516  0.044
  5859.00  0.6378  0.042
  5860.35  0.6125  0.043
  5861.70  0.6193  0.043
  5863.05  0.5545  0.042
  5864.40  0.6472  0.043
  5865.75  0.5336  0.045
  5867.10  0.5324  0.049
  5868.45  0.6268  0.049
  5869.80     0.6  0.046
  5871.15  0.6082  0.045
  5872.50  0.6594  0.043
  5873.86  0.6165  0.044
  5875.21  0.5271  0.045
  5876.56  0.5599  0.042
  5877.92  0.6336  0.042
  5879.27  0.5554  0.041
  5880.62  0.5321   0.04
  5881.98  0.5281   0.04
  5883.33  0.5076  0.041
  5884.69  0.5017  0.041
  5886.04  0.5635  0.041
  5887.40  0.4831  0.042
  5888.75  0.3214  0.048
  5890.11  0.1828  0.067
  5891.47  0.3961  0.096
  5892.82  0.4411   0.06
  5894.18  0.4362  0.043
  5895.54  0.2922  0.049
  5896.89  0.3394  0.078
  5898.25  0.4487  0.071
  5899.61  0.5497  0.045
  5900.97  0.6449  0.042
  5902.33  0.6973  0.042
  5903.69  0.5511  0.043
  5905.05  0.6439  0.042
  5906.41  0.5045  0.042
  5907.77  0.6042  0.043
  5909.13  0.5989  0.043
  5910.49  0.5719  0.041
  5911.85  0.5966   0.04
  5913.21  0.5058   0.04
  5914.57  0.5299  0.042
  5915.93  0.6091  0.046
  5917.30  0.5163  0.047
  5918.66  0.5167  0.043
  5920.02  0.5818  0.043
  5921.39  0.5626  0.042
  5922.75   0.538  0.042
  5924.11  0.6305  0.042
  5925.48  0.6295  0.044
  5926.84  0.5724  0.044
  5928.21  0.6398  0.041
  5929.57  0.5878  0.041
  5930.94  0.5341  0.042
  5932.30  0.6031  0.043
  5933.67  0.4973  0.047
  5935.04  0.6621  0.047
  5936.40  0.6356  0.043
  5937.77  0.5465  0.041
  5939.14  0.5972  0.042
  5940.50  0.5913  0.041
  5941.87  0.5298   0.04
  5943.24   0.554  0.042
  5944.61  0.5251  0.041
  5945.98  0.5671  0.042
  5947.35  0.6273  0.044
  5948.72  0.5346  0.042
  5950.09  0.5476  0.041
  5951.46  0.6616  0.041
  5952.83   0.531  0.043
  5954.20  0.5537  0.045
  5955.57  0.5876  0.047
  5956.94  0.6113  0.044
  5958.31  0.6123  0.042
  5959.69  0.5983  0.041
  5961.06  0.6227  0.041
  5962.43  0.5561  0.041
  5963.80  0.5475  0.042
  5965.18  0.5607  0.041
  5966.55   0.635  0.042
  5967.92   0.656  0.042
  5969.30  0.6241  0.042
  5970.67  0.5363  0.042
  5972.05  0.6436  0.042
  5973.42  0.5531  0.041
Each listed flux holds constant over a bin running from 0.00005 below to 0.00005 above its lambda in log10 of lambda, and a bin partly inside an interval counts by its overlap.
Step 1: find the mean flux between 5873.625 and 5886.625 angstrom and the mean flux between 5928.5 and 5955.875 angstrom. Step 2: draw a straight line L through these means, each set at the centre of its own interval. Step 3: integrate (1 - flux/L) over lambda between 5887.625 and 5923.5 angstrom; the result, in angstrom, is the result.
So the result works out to 3.4 angstrom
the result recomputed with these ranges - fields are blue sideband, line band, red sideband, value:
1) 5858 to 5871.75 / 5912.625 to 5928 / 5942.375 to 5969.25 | 0.6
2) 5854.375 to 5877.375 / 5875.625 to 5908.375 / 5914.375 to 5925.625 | 4.5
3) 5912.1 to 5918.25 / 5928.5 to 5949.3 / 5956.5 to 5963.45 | -0.1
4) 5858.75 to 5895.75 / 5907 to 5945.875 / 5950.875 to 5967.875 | -0.5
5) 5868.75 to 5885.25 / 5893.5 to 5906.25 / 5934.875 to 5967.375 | 1.4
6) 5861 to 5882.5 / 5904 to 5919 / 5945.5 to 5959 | 0.5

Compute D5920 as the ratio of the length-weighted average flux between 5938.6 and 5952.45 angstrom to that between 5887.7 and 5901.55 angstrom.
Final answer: 1.4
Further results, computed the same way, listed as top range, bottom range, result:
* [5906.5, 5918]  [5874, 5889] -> 1.07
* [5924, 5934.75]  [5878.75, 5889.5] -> 1.18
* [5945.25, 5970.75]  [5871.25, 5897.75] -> 1.23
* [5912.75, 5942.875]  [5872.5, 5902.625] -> 1.17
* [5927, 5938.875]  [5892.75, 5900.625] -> 1.38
